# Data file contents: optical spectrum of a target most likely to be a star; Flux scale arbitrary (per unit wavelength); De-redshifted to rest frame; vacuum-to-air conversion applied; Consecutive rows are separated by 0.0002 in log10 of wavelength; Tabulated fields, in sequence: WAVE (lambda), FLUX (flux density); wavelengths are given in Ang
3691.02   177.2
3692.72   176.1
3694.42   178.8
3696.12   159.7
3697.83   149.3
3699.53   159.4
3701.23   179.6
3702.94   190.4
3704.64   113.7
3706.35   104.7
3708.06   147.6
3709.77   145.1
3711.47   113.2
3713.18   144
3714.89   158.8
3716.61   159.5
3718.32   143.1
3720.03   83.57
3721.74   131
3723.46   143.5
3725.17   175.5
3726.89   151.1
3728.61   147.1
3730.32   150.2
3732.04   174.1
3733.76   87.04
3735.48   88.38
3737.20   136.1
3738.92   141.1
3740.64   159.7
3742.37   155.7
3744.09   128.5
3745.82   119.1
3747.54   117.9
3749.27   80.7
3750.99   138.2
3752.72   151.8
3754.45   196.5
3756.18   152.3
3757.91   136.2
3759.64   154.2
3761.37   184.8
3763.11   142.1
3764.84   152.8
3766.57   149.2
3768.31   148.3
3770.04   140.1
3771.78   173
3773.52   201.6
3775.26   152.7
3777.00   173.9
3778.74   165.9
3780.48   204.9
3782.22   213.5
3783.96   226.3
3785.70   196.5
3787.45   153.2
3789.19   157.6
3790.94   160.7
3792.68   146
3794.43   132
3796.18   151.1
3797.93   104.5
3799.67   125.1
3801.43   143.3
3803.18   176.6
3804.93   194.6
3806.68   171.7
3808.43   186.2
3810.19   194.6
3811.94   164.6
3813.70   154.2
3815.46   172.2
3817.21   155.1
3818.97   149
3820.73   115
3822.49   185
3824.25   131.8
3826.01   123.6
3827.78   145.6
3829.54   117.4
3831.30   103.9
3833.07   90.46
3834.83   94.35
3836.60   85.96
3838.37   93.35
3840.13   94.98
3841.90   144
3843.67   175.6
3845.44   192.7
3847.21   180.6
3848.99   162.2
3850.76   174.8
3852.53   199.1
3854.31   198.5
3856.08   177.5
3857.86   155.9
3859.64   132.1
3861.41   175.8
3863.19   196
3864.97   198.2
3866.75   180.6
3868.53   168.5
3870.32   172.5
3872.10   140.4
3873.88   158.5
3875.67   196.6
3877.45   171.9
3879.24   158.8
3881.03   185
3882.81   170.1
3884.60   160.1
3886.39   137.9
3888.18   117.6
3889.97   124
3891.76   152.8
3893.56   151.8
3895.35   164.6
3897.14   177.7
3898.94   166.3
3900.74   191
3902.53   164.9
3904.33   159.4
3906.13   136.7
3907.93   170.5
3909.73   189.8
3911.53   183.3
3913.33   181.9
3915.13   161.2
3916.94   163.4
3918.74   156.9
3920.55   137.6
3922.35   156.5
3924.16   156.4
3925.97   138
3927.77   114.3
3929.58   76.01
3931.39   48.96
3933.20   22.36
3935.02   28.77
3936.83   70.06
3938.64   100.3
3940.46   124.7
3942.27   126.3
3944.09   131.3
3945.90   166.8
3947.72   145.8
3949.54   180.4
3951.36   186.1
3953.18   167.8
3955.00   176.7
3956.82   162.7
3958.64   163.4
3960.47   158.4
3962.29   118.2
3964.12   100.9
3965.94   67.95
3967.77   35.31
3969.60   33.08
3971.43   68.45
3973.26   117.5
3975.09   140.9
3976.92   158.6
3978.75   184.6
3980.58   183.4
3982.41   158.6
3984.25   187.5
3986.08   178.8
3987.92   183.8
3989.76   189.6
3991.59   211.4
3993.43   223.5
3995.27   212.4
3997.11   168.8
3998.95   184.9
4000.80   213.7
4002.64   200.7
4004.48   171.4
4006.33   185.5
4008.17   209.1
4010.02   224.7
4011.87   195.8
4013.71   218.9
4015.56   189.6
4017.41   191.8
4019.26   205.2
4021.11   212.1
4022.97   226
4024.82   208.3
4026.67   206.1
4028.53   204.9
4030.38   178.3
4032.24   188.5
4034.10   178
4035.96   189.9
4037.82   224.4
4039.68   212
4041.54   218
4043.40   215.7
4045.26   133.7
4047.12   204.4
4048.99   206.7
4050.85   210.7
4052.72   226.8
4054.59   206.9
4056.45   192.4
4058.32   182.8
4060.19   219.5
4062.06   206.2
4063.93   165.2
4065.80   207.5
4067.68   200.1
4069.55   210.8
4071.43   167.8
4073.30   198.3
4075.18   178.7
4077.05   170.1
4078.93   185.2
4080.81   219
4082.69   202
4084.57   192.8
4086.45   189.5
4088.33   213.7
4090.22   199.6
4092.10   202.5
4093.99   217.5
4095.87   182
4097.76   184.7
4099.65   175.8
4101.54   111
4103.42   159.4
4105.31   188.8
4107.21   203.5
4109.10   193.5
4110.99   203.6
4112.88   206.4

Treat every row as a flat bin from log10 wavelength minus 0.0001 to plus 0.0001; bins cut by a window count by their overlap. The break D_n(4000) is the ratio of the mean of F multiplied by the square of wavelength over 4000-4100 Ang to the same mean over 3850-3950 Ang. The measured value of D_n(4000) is 1.43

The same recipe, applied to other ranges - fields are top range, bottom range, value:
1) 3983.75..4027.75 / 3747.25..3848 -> 1.46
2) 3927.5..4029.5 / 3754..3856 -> 1.10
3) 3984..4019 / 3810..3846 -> 1.59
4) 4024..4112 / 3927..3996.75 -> 1.52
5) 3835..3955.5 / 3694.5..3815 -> 1.06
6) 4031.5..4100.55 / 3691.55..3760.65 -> 1.64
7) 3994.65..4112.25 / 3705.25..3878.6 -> 1.47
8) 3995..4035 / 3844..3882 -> 1.23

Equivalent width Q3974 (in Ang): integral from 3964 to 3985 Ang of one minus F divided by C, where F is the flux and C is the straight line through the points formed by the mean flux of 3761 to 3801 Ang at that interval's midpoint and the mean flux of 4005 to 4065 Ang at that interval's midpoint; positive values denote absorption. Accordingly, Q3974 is 7.9 Ang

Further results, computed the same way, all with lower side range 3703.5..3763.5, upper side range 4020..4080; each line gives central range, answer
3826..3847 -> 4.60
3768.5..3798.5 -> -4.01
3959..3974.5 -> 7.73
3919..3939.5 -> 9.11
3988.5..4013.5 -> -1.43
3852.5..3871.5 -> -1.54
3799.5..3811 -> -1.55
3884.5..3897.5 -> 1.70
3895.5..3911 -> 0.09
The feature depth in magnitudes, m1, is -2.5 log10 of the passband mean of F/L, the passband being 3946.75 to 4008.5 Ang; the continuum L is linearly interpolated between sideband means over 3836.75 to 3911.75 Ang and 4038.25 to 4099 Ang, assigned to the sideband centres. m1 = 0.14 mag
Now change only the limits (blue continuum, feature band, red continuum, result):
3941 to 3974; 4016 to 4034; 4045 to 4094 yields -0.18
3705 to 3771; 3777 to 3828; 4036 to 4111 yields -0.08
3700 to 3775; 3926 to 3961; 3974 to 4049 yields 0.42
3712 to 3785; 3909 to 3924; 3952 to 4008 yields -0.06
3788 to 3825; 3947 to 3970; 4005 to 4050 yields 0.37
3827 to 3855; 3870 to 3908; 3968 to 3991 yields -0.13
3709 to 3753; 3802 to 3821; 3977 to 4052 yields -0.10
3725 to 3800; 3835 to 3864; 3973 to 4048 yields 0.07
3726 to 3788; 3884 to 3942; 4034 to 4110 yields 0.26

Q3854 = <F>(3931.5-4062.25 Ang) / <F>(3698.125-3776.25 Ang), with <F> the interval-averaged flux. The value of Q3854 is 1.17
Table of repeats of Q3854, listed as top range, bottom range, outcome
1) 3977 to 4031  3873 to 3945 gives 1.38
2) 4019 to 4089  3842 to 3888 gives 1.16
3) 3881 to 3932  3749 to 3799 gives 0.94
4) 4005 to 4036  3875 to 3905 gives 1.24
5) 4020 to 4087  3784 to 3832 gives 1.29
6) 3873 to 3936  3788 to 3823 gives 0.93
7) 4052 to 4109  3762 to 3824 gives 1.17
